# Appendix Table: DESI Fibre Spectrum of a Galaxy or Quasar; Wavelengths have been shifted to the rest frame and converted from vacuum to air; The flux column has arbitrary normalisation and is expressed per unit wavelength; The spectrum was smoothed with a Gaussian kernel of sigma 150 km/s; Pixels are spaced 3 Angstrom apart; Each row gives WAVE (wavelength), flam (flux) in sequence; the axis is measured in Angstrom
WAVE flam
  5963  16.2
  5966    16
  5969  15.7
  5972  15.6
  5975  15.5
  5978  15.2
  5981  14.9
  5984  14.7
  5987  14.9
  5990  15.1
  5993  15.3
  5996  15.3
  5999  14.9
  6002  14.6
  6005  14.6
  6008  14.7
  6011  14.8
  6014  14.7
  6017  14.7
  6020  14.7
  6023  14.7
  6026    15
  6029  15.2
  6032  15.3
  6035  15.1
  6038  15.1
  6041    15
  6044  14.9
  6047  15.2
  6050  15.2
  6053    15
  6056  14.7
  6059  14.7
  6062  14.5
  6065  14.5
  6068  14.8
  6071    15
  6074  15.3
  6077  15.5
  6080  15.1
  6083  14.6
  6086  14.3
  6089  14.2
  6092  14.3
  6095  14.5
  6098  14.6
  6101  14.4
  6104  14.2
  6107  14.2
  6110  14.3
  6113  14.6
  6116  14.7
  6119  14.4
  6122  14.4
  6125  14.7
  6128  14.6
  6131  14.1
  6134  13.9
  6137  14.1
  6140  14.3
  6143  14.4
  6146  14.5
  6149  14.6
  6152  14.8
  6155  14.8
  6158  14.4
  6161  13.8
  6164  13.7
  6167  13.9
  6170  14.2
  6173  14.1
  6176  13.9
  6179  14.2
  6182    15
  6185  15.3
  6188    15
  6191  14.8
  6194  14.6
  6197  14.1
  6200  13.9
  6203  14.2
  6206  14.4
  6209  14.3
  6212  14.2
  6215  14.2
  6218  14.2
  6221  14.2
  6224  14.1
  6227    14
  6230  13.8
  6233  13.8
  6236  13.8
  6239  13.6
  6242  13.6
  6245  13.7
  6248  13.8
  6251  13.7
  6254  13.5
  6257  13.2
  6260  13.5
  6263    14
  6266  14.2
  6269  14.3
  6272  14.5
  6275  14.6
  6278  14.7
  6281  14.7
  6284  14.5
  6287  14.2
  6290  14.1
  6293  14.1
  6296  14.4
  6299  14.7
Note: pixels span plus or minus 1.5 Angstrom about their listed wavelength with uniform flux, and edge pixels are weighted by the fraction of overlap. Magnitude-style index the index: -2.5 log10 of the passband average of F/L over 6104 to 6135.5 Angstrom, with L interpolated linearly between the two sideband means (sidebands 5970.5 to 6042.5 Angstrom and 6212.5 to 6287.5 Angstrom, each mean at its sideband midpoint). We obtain 0.01 mag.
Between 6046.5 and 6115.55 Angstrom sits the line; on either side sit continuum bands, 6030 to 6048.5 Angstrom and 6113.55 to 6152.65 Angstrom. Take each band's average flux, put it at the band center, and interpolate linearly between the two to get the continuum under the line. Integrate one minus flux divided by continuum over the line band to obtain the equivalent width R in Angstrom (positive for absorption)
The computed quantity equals 0.58 Angstrom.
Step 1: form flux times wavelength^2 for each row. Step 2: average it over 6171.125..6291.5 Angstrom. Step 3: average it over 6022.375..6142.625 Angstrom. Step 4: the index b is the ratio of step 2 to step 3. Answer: 1.01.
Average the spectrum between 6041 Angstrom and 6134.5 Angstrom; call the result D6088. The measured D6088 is 14.6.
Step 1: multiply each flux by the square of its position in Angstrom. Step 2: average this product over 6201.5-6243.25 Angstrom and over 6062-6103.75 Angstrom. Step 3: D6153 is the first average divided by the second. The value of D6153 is 1.00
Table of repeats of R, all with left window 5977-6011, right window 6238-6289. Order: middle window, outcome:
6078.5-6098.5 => 0.13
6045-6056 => -0.25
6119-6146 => 0.24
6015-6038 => -0.24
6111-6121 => -0.02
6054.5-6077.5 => -0.27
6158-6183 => 0.40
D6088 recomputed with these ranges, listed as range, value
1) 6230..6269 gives 13.7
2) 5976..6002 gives 15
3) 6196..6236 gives 14.1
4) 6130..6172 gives 14.2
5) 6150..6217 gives 14.4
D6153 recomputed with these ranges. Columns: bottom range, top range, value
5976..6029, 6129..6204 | 1.02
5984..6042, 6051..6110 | 1.00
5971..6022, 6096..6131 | 1.01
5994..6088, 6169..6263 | 1.00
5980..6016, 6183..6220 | 1.04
